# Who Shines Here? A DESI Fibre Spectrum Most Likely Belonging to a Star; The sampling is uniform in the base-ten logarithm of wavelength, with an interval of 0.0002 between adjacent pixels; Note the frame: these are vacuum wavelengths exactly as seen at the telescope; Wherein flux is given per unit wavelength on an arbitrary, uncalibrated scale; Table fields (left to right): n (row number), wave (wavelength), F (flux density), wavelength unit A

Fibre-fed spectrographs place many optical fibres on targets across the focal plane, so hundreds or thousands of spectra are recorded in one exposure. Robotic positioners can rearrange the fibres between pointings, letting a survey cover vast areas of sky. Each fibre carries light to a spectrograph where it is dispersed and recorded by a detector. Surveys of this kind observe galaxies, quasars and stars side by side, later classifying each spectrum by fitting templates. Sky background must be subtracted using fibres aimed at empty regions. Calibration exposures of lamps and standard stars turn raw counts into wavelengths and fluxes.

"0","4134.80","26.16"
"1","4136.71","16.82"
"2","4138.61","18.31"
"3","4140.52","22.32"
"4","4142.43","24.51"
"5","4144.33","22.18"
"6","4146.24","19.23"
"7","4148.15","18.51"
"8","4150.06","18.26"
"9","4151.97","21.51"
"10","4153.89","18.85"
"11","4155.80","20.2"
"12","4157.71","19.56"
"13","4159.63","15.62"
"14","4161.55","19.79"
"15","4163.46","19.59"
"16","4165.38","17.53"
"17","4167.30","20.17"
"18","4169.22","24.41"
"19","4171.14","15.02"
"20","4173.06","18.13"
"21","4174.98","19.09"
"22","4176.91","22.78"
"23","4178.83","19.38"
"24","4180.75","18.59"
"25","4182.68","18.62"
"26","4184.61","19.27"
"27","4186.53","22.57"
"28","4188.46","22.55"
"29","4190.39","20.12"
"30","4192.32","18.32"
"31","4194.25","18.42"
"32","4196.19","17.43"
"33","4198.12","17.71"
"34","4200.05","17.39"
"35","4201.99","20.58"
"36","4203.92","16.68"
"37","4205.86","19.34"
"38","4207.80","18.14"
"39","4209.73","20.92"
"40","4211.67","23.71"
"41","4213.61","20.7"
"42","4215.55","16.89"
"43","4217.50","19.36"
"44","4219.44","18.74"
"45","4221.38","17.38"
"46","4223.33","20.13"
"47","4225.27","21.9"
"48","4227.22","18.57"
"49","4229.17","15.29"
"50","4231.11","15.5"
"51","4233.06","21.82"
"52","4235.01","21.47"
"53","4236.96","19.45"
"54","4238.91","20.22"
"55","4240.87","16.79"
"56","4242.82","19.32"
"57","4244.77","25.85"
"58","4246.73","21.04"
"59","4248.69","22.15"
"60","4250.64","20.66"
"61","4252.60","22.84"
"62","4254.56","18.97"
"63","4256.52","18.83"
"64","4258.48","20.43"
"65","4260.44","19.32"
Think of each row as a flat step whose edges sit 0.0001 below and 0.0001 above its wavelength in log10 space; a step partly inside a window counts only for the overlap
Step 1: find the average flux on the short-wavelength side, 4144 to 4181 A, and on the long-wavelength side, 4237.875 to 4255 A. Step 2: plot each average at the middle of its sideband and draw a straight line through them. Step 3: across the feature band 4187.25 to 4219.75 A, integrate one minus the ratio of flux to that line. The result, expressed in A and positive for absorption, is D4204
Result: 1.4 A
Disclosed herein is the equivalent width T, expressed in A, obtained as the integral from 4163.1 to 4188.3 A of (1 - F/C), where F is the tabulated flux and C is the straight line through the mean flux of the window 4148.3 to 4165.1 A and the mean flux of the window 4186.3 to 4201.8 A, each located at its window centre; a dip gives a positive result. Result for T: -0.8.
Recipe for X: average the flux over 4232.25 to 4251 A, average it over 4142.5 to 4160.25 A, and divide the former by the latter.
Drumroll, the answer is 1.06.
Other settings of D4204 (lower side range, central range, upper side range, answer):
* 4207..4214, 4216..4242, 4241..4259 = 2.5 A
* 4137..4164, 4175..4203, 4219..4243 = -0.2 A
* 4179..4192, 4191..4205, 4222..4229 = 1.3 A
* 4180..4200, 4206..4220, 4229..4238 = -0.5 A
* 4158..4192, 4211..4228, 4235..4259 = 0.5 A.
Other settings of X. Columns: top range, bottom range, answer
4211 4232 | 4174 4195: 0.94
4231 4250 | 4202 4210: 1.09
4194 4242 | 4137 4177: 0.97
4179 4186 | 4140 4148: 0.88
